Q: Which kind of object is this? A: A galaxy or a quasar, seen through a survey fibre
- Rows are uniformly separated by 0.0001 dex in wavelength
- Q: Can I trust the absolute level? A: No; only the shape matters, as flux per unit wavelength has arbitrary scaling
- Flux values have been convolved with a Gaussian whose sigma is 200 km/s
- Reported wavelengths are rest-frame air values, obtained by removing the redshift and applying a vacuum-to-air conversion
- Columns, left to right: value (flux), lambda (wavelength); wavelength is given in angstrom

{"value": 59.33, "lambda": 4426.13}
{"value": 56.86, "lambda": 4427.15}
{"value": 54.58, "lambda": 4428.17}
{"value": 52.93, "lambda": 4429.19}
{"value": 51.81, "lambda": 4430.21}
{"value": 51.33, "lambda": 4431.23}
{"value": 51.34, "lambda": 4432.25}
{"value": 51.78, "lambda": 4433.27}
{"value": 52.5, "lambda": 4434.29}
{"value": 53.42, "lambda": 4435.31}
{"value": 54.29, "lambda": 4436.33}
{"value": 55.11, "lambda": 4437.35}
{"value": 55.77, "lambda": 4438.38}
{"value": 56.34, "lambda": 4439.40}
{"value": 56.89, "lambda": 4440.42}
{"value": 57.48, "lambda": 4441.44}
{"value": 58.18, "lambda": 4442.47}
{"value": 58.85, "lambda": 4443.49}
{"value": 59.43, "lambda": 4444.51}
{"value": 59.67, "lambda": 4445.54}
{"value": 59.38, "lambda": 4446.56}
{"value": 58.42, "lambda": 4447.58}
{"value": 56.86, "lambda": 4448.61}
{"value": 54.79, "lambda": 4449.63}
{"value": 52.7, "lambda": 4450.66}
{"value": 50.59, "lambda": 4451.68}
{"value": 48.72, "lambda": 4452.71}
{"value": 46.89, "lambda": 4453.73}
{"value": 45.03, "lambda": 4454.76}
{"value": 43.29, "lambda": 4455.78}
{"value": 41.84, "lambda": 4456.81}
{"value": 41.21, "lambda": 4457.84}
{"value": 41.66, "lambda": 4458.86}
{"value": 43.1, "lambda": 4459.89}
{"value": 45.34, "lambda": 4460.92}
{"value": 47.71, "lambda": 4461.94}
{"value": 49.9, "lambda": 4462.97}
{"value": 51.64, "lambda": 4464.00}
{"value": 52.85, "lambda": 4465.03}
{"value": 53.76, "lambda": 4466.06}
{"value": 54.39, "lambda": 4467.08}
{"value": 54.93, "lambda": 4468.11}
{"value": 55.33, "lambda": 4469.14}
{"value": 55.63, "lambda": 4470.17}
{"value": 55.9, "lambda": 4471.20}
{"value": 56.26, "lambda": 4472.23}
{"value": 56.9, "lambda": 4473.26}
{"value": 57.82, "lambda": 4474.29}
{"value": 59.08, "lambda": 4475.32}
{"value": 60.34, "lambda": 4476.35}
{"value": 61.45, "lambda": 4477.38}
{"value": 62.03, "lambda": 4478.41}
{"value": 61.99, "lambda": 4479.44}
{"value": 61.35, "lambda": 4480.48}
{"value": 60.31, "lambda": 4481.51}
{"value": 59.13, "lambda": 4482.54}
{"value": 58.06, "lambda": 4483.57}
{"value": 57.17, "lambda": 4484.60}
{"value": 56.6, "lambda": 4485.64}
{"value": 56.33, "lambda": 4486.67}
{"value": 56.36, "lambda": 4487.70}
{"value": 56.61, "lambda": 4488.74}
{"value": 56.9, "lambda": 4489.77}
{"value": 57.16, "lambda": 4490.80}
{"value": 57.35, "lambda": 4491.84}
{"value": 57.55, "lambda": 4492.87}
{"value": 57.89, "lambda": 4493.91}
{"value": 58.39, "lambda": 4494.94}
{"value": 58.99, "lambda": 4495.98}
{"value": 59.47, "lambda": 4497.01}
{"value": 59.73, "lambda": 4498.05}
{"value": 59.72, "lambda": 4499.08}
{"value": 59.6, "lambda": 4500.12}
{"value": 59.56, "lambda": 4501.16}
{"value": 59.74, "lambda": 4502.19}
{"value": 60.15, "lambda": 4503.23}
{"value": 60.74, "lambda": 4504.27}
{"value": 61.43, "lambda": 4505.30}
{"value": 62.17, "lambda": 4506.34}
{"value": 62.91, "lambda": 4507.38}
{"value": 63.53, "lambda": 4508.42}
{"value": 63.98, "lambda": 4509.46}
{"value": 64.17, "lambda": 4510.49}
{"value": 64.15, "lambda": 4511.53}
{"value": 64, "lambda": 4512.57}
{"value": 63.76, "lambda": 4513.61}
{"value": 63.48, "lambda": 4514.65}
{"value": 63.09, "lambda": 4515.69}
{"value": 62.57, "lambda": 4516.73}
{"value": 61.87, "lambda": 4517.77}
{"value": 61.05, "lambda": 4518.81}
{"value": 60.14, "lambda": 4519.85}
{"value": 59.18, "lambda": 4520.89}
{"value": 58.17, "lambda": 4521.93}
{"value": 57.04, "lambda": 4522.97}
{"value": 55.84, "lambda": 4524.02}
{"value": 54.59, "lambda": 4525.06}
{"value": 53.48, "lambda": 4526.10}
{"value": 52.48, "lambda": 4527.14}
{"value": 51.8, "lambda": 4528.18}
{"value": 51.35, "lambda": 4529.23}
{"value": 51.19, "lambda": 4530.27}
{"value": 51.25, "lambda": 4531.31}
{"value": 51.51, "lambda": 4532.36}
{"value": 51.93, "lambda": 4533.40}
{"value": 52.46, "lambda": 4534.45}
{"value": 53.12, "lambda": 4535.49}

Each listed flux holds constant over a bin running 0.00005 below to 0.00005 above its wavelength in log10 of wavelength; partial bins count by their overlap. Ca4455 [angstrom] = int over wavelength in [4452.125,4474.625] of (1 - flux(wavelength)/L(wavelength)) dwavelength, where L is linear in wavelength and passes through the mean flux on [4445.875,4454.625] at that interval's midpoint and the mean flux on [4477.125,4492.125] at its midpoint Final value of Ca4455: 2.2 angstrom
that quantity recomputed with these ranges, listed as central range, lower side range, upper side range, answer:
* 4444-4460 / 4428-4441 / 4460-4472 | 0.8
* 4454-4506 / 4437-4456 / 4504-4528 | 1.8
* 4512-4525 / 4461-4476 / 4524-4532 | -1.9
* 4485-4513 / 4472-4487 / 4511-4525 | 0.1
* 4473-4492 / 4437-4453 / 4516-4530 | -0.7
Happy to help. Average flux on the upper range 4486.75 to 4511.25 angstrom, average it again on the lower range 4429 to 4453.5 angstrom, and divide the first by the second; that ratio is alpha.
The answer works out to 1.1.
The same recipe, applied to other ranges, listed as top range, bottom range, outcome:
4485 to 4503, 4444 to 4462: 1.17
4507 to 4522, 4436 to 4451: 1.10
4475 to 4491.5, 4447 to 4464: 1.22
